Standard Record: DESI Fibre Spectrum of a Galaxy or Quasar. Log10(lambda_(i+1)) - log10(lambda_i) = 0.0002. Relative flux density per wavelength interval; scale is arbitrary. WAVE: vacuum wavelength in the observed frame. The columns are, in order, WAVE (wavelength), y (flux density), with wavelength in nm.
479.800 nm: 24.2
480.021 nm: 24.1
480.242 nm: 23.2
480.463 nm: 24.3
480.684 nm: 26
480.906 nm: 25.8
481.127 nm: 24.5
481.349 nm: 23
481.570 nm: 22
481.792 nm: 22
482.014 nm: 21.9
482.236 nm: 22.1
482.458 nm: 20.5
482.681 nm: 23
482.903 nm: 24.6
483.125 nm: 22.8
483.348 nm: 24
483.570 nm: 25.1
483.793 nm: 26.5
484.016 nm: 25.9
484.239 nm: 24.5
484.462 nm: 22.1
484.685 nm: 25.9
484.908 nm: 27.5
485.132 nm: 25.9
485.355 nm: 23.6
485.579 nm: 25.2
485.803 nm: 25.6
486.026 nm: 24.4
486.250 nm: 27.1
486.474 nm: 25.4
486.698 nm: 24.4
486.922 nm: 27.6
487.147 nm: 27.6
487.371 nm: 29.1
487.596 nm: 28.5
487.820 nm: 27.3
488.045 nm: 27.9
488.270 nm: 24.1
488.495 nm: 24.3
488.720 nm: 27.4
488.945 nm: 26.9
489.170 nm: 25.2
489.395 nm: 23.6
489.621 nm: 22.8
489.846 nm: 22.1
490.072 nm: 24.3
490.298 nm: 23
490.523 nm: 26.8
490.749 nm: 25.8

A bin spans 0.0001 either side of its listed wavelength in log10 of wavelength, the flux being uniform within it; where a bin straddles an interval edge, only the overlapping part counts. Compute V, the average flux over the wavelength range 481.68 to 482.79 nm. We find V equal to 21.9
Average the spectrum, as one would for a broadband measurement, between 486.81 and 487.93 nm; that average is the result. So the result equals 28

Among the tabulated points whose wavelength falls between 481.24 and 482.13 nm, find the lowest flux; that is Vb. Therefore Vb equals 21.9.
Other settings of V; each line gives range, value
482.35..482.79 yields 21.7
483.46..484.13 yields 25.8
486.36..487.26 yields 26.3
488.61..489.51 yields 25.8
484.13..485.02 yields 25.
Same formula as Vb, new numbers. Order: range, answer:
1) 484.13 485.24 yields 22.1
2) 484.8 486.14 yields 23.6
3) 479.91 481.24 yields 23.2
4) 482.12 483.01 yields 20.5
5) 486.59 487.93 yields 24.4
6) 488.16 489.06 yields 24.1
